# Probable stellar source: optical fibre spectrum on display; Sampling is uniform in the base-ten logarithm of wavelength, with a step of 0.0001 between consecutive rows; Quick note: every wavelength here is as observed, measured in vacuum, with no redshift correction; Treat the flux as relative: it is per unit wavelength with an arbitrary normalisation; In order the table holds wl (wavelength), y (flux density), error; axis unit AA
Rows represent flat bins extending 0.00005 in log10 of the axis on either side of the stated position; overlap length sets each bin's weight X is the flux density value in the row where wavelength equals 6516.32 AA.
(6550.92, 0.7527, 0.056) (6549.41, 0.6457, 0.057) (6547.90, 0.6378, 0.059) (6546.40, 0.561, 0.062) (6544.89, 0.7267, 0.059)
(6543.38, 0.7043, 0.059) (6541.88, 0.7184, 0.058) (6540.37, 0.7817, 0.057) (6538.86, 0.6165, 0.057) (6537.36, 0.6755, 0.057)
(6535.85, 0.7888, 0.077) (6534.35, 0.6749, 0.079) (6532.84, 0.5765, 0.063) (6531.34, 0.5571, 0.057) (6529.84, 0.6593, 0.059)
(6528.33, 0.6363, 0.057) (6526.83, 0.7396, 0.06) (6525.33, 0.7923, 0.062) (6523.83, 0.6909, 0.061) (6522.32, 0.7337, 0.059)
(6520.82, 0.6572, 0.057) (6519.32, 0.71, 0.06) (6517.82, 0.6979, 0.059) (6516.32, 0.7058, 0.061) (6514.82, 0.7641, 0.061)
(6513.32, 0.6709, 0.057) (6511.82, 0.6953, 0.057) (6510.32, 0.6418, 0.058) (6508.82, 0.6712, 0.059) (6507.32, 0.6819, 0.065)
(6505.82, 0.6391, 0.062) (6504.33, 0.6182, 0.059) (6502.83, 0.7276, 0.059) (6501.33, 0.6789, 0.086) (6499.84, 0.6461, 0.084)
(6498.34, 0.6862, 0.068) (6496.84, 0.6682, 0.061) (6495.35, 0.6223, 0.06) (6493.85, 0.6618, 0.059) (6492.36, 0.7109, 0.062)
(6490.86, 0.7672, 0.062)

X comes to 0.7058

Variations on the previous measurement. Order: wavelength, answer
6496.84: 0.6682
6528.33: 0.6363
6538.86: 0.6165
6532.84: 0.5765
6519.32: 0.71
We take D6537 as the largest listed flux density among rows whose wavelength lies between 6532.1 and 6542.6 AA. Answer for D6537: 0.7888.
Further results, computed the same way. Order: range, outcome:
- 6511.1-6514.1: 0.6953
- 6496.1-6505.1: 0.7276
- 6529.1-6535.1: 0.6749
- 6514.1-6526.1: 0.7923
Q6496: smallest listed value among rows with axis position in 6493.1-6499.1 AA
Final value 0.6223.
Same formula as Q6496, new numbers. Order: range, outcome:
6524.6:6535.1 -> 0.5571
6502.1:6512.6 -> 0.6182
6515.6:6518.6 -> 0.6979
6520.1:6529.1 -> 0.6363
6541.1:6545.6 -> 0.7043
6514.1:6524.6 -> 0.6572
